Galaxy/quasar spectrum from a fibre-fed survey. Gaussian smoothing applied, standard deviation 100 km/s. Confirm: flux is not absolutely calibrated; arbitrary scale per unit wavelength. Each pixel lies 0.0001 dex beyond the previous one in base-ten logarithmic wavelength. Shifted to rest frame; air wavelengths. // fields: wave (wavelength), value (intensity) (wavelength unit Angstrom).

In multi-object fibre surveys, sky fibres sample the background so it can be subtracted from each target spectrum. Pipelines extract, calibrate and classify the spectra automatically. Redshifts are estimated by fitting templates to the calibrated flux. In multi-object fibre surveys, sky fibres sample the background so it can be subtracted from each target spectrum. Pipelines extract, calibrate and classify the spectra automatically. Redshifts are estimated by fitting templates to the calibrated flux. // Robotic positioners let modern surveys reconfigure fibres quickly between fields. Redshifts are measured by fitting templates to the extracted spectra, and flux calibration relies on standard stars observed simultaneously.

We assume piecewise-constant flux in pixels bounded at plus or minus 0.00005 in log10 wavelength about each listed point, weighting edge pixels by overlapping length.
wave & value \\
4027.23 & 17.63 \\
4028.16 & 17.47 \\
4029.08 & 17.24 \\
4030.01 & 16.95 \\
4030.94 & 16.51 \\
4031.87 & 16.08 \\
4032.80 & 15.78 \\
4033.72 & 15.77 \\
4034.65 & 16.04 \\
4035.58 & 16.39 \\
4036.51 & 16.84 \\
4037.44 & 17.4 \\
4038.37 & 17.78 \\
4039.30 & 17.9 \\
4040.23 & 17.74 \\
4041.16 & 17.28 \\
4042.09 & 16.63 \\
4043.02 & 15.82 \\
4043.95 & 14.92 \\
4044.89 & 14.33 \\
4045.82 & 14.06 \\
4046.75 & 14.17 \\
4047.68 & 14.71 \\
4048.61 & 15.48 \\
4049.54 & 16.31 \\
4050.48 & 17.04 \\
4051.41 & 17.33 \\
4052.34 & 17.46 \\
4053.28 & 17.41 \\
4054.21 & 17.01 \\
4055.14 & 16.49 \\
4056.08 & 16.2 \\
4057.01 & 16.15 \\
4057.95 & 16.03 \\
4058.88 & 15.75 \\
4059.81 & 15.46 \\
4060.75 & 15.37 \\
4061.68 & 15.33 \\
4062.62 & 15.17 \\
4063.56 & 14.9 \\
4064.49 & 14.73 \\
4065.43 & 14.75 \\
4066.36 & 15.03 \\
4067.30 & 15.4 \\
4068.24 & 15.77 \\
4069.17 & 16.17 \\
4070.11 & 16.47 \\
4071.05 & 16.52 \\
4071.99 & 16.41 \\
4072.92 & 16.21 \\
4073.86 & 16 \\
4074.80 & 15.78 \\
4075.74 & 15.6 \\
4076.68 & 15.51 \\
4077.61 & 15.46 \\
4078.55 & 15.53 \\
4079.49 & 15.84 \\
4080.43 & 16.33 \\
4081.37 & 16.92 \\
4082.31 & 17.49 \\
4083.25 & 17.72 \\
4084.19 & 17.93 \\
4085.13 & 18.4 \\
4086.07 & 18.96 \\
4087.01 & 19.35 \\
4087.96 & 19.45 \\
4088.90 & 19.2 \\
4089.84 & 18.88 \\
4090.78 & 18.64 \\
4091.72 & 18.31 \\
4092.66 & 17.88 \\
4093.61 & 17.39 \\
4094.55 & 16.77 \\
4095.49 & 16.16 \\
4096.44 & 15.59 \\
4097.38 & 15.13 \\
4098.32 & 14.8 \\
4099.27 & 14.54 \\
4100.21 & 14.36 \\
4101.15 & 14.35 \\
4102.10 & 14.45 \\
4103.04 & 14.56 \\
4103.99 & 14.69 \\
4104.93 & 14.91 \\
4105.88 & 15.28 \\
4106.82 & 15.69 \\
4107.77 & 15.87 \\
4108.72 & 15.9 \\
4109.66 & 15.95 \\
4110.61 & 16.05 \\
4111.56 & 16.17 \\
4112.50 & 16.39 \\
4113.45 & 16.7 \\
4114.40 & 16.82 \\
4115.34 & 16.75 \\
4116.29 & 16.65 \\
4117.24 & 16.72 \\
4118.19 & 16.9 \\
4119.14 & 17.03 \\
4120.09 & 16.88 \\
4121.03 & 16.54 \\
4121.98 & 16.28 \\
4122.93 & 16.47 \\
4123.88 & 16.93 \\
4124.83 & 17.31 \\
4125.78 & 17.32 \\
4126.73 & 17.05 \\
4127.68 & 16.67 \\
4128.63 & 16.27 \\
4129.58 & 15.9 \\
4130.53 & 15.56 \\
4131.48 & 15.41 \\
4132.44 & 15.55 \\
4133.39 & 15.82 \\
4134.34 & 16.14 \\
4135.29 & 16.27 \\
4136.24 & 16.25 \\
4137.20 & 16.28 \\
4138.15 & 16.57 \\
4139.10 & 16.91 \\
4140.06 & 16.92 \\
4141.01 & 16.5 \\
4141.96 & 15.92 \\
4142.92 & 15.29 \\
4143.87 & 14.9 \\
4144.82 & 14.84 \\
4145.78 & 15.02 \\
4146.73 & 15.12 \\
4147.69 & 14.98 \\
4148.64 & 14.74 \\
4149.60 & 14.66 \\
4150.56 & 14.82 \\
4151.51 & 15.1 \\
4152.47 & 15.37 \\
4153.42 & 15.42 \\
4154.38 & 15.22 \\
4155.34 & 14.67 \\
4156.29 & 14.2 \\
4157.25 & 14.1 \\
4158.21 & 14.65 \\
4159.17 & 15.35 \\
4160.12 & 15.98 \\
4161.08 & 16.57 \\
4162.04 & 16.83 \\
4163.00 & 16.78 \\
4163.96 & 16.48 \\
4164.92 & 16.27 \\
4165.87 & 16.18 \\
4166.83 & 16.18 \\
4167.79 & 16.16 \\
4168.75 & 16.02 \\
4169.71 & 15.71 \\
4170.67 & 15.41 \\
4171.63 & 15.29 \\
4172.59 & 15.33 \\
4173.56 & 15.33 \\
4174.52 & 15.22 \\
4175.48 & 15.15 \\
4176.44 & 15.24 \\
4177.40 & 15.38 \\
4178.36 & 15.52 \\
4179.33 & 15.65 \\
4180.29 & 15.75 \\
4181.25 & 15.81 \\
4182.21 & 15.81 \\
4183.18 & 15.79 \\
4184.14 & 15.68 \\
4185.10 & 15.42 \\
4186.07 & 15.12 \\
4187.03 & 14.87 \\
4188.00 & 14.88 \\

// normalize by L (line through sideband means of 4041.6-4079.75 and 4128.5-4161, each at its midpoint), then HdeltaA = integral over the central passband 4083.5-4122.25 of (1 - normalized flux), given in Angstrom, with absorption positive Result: -2.3 Angstrom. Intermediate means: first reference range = 15.8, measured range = 16.6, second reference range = 15.5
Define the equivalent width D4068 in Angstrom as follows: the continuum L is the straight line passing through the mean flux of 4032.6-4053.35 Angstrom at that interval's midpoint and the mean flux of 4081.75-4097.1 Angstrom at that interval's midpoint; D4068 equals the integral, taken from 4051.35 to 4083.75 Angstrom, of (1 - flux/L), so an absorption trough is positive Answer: 2.1 Angstrom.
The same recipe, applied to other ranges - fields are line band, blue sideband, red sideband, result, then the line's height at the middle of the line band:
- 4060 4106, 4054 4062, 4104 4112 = -1.29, 15.8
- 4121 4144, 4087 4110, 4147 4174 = -0.67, 15.8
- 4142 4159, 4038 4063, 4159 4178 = 1.04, 15.9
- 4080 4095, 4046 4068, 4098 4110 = -2.77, 15.3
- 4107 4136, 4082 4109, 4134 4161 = -0.65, 16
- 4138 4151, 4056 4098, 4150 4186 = 0.26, 15.8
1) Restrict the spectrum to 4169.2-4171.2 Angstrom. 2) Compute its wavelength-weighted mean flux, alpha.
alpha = 15.6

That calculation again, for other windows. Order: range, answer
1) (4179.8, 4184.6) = 15.8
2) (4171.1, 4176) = 15.3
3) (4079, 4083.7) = 16.8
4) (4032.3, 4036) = 16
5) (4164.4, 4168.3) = 16.2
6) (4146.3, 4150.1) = 14.8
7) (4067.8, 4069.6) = 16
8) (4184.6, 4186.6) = 15.3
